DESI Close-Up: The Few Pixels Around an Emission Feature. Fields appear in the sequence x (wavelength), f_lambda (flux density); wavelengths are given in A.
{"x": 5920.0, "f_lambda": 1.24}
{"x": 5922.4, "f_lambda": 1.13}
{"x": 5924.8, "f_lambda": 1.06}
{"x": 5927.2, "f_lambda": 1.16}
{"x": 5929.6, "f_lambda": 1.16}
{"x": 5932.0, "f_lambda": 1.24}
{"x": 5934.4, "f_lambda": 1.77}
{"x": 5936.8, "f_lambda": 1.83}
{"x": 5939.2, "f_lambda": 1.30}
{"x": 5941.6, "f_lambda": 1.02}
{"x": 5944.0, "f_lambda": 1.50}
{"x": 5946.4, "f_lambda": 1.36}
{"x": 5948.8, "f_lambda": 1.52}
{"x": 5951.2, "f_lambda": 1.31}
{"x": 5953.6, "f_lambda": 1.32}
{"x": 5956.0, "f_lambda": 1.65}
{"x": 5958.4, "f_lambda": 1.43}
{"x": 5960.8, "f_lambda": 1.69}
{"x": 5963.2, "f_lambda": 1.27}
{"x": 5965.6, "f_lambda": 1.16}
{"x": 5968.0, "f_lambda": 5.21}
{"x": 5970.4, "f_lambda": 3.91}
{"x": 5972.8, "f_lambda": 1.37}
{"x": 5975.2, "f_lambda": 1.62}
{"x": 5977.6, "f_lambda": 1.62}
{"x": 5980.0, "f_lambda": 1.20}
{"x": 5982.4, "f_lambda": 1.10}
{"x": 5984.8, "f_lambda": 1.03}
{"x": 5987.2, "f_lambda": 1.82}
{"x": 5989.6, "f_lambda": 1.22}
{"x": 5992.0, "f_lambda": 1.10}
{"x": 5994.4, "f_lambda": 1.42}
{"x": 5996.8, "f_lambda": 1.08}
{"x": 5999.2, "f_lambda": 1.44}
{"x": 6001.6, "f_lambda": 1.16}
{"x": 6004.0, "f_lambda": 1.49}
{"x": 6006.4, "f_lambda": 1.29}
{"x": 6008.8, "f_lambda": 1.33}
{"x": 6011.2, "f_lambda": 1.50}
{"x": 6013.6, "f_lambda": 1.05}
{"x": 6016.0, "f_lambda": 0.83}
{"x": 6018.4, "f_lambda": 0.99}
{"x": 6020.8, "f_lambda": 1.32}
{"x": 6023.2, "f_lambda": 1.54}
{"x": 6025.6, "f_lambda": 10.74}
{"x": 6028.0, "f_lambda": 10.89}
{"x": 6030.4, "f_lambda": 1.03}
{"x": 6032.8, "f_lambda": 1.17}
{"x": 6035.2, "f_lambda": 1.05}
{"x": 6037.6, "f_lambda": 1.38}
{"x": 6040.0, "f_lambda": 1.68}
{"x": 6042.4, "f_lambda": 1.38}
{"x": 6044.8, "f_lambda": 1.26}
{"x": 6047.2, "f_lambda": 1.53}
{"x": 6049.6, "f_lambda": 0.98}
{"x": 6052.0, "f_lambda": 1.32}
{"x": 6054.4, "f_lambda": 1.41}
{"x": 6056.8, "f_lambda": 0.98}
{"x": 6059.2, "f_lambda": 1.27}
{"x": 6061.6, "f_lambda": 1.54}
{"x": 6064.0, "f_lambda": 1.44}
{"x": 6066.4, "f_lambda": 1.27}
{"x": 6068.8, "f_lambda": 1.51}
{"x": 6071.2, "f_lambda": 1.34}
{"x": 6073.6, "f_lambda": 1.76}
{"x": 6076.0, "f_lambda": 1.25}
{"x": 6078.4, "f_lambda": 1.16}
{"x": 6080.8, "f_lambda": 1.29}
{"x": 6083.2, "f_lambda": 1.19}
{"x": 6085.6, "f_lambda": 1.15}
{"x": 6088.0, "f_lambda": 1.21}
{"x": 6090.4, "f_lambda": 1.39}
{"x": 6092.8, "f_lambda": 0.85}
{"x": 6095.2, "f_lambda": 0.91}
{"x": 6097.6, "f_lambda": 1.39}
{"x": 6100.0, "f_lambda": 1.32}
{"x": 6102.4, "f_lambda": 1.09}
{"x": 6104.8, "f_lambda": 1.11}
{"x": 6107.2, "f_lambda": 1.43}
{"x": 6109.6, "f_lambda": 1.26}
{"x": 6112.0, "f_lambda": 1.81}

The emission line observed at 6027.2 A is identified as [O III] 5007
